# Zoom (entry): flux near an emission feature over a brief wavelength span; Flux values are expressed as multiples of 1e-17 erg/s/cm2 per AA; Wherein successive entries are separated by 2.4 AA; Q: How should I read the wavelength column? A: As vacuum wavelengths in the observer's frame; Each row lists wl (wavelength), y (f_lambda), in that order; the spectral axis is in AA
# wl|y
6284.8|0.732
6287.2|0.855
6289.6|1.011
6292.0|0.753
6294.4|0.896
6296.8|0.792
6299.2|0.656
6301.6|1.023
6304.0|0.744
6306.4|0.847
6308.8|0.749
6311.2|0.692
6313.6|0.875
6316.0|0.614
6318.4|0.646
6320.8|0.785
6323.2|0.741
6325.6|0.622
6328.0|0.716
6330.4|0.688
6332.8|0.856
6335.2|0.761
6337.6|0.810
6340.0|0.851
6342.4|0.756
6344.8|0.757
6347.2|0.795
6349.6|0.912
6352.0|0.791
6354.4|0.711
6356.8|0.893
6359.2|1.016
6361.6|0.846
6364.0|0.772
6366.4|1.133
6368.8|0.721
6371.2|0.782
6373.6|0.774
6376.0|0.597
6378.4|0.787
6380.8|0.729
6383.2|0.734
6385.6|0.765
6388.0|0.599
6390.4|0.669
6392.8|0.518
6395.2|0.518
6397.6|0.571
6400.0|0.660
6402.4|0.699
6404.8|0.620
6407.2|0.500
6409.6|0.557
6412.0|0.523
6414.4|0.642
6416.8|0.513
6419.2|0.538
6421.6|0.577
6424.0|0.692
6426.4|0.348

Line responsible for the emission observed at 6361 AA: C III] 1909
